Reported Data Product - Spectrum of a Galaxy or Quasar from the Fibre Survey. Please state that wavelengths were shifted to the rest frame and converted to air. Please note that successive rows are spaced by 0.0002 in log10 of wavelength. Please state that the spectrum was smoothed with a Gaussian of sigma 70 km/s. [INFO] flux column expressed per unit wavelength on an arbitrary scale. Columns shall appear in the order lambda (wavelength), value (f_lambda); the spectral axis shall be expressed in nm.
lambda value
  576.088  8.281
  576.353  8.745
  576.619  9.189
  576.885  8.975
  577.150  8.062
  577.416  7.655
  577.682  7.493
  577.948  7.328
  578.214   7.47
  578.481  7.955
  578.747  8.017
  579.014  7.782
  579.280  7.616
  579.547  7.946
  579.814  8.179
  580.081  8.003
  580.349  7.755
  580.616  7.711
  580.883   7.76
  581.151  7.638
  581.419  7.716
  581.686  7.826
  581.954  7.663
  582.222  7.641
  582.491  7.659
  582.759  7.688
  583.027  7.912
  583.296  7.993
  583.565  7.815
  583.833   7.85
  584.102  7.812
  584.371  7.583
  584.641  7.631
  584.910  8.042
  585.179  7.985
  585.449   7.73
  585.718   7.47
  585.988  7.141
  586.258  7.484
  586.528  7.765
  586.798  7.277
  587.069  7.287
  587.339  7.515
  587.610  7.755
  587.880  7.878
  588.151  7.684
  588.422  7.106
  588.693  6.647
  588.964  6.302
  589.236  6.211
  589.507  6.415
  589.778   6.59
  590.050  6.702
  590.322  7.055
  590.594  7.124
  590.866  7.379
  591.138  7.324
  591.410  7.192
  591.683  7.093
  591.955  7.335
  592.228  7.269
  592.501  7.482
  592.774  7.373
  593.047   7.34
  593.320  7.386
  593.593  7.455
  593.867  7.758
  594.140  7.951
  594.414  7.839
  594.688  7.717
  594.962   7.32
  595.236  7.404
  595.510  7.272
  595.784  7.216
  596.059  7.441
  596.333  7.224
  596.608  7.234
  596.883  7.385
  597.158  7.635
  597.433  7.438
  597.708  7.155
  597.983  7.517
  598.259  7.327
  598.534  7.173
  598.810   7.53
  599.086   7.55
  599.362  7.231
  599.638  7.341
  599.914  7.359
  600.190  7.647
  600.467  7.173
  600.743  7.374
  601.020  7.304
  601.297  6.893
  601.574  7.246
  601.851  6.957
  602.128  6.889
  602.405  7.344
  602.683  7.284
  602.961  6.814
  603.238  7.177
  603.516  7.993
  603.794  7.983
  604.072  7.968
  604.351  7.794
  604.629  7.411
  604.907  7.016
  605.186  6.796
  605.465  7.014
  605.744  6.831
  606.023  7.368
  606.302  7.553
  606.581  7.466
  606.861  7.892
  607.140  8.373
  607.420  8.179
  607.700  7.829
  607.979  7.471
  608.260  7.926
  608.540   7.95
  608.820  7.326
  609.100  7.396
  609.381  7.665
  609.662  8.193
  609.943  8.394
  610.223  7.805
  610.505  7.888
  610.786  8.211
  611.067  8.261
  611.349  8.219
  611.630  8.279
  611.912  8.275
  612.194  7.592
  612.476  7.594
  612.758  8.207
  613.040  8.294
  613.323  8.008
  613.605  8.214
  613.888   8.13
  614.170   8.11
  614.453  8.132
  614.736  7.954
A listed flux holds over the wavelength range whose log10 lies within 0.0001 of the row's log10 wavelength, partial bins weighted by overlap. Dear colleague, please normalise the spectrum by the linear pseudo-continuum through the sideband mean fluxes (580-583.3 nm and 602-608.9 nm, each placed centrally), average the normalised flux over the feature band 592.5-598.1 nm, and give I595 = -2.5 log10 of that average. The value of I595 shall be 0.02 mag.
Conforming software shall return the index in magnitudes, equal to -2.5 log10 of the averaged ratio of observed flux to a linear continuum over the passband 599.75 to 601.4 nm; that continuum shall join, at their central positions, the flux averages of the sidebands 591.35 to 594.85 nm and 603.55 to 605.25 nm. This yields 0.033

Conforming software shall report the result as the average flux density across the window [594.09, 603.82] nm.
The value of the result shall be 7.36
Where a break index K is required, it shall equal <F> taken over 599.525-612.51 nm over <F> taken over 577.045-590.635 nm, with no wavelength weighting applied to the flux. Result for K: 1.0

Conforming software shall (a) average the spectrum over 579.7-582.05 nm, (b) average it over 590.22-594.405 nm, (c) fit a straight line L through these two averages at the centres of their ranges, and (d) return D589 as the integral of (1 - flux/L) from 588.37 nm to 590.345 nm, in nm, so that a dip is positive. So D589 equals 0.24 nm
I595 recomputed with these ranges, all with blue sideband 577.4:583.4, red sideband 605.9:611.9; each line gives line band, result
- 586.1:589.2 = 0.07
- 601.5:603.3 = 0.11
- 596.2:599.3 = 0.07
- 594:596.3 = 0.05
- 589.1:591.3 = 0.14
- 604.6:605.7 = 0.13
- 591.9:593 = 0.07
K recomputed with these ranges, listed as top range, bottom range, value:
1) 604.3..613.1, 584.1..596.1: 1.06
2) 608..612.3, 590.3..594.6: 1.07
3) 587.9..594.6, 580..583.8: 0.92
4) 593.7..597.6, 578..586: 0.96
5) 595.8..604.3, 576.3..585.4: 0.93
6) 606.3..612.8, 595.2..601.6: 1.08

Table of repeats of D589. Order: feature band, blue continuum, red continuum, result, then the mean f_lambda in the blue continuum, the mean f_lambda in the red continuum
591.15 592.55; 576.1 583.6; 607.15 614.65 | 0.12 nm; 7.91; 7.99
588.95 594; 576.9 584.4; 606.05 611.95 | 0.47 nm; 7.79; 7.91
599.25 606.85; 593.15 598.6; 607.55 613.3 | 0.37 nm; 7.45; 7.94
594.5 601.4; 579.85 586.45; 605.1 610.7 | 0.31 nm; 7.74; 7.68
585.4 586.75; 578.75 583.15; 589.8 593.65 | 0.01 nm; 7.79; 7.23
